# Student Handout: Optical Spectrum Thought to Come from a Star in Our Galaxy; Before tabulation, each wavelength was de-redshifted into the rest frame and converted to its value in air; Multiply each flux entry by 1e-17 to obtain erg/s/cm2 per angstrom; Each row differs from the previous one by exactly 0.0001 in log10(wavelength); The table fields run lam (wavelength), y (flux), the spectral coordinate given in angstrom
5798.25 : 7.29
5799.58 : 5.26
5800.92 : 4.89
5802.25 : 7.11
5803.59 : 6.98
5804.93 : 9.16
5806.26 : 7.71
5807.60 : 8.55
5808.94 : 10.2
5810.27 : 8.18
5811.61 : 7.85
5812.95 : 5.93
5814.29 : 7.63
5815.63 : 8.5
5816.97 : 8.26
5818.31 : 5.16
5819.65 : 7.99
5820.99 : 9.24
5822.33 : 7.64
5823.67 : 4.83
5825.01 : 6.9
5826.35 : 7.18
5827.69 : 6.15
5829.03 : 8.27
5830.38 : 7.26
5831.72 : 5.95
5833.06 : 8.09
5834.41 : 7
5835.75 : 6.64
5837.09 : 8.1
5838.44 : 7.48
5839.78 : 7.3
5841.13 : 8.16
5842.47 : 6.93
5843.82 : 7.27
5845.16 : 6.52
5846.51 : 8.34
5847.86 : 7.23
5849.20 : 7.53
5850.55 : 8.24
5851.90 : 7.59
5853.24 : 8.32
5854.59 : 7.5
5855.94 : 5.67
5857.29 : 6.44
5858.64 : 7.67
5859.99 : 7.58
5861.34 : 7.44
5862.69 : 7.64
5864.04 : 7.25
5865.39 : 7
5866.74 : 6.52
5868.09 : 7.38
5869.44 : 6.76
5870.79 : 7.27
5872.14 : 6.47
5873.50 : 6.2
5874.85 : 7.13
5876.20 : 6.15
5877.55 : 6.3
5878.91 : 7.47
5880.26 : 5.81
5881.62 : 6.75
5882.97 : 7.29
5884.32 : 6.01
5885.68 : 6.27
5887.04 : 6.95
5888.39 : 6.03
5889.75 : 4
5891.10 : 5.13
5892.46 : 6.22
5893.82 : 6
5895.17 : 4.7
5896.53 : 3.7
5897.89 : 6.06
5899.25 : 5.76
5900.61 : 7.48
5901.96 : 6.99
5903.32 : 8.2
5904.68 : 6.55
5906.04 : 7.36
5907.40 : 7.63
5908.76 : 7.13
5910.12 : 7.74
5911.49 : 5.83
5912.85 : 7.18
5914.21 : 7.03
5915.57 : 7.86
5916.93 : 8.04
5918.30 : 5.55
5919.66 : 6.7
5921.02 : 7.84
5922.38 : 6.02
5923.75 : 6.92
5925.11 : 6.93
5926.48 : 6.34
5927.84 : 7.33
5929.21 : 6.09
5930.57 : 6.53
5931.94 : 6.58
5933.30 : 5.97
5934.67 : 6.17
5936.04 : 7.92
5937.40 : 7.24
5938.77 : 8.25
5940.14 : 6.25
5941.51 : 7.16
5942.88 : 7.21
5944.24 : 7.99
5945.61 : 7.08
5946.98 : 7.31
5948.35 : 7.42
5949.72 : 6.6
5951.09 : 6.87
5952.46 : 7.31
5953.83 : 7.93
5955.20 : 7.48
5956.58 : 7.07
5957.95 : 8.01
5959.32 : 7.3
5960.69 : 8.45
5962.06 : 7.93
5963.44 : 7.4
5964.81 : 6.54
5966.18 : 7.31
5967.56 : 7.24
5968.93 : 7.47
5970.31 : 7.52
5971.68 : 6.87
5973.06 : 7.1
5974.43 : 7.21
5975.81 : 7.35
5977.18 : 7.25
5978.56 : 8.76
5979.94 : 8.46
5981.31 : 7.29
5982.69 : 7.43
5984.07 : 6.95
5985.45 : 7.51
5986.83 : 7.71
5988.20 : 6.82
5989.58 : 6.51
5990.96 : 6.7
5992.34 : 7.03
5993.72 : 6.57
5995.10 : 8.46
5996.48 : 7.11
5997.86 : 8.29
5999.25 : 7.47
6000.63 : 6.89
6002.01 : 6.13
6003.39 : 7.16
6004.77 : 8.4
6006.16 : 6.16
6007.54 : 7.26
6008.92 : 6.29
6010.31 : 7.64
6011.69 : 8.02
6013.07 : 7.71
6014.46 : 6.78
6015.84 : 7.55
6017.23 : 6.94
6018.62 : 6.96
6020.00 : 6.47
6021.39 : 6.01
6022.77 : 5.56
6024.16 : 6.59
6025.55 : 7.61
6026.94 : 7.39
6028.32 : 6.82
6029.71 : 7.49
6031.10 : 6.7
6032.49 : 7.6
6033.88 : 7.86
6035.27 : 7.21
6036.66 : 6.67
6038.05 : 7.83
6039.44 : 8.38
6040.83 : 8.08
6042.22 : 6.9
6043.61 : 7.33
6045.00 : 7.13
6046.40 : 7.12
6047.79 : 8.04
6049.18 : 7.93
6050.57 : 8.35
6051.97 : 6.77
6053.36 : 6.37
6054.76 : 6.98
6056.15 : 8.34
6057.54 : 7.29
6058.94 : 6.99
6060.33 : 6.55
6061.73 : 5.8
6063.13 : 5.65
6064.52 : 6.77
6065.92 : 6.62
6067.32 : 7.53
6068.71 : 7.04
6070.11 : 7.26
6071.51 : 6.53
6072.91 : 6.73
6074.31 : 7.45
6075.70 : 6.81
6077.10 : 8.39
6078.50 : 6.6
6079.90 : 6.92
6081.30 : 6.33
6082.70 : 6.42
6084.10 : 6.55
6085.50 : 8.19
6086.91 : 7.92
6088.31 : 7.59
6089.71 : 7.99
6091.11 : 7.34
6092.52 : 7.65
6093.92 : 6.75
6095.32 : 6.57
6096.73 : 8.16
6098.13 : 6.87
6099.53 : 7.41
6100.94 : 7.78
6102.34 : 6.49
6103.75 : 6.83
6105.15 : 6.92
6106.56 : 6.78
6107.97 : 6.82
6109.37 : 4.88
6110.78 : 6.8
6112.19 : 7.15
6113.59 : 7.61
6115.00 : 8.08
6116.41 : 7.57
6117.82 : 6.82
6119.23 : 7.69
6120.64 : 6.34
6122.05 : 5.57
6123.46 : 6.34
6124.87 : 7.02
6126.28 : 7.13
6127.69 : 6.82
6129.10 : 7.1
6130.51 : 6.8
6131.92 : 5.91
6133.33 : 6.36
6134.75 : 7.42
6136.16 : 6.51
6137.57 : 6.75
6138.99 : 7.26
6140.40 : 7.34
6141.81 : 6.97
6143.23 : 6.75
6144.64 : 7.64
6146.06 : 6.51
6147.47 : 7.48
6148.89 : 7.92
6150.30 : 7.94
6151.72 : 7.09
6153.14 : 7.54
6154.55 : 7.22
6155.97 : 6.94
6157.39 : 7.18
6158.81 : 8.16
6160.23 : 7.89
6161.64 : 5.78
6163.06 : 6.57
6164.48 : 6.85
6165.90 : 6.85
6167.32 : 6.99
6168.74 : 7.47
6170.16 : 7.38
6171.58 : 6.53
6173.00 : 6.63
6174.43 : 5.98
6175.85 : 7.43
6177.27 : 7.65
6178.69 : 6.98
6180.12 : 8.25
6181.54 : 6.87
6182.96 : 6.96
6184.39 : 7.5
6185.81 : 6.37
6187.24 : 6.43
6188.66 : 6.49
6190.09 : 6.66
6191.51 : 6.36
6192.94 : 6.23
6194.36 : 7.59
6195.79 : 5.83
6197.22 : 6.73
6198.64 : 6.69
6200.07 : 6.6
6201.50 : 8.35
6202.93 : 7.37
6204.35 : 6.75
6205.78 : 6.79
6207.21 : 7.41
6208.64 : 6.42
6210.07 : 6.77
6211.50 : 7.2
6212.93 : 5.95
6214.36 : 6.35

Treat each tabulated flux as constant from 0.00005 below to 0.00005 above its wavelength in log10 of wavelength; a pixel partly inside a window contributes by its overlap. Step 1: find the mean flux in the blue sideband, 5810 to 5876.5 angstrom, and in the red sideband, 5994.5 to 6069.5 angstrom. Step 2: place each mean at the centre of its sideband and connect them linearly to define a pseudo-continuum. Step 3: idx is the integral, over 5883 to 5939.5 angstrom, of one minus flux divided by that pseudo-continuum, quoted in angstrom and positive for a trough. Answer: 4.77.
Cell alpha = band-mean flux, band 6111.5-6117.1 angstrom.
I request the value 7.61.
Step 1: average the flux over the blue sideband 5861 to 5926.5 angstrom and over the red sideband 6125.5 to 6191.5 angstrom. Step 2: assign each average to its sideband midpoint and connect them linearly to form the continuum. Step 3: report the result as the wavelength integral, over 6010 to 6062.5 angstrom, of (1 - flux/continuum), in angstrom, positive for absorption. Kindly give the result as -2.8 angstrom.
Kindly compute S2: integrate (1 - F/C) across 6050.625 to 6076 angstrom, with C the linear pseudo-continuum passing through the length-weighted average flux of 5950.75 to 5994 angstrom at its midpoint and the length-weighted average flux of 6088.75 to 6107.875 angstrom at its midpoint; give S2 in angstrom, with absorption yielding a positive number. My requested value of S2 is 1.2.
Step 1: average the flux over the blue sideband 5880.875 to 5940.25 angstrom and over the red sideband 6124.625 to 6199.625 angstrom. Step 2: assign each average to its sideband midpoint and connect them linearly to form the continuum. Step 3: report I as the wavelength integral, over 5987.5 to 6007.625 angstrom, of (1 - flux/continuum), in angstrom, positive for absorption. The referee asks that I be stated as -1.18 angstrom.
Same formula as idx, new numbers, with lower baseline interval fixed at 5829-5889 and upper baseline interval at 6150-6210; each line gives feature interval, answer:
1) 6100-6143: 0.8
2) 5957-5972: -0.9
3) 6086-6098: -0.8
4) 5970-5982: -0.8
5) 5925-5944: 0.5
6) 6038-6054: -1.1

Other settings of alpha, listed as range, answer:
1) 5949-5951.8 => 6.75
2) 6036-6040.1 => 7.63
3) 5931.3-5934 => 6.28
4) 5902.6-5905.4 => 7.36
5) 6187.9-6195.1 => 6.67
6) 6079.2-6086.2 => 6.88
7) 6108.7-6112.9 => 6.29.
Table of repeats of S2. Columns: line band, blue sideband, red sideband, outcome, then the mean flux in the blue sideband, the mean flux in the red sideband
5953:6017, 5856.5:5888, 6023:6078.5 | -2.7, 6.85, 7.18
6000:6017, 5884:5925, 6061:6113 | -1.0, 6.51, 6.98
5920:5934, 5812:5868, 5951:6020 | 1.2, 7.28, 7.33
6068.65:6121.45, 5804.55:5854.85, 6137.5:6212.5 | 0.3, 7.54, 7.02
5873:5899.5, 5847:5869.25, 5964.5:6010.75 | 4.7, 7.31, 7.26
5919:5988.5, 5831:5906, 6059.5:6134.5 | -3.7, 6.81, 6.95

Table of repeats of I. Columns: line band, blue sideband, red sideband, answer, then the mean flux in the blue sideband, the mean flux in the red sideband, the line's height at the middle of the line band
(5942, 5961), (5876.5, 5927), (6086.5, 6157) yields -2.16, 6.53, 7.06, 6.65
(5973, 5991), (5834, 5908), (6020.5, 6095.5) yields -0.99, 6.82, 7.14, 7.01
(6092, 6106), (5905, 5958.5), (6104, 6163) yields -0.26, 7.07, 6.99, 7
